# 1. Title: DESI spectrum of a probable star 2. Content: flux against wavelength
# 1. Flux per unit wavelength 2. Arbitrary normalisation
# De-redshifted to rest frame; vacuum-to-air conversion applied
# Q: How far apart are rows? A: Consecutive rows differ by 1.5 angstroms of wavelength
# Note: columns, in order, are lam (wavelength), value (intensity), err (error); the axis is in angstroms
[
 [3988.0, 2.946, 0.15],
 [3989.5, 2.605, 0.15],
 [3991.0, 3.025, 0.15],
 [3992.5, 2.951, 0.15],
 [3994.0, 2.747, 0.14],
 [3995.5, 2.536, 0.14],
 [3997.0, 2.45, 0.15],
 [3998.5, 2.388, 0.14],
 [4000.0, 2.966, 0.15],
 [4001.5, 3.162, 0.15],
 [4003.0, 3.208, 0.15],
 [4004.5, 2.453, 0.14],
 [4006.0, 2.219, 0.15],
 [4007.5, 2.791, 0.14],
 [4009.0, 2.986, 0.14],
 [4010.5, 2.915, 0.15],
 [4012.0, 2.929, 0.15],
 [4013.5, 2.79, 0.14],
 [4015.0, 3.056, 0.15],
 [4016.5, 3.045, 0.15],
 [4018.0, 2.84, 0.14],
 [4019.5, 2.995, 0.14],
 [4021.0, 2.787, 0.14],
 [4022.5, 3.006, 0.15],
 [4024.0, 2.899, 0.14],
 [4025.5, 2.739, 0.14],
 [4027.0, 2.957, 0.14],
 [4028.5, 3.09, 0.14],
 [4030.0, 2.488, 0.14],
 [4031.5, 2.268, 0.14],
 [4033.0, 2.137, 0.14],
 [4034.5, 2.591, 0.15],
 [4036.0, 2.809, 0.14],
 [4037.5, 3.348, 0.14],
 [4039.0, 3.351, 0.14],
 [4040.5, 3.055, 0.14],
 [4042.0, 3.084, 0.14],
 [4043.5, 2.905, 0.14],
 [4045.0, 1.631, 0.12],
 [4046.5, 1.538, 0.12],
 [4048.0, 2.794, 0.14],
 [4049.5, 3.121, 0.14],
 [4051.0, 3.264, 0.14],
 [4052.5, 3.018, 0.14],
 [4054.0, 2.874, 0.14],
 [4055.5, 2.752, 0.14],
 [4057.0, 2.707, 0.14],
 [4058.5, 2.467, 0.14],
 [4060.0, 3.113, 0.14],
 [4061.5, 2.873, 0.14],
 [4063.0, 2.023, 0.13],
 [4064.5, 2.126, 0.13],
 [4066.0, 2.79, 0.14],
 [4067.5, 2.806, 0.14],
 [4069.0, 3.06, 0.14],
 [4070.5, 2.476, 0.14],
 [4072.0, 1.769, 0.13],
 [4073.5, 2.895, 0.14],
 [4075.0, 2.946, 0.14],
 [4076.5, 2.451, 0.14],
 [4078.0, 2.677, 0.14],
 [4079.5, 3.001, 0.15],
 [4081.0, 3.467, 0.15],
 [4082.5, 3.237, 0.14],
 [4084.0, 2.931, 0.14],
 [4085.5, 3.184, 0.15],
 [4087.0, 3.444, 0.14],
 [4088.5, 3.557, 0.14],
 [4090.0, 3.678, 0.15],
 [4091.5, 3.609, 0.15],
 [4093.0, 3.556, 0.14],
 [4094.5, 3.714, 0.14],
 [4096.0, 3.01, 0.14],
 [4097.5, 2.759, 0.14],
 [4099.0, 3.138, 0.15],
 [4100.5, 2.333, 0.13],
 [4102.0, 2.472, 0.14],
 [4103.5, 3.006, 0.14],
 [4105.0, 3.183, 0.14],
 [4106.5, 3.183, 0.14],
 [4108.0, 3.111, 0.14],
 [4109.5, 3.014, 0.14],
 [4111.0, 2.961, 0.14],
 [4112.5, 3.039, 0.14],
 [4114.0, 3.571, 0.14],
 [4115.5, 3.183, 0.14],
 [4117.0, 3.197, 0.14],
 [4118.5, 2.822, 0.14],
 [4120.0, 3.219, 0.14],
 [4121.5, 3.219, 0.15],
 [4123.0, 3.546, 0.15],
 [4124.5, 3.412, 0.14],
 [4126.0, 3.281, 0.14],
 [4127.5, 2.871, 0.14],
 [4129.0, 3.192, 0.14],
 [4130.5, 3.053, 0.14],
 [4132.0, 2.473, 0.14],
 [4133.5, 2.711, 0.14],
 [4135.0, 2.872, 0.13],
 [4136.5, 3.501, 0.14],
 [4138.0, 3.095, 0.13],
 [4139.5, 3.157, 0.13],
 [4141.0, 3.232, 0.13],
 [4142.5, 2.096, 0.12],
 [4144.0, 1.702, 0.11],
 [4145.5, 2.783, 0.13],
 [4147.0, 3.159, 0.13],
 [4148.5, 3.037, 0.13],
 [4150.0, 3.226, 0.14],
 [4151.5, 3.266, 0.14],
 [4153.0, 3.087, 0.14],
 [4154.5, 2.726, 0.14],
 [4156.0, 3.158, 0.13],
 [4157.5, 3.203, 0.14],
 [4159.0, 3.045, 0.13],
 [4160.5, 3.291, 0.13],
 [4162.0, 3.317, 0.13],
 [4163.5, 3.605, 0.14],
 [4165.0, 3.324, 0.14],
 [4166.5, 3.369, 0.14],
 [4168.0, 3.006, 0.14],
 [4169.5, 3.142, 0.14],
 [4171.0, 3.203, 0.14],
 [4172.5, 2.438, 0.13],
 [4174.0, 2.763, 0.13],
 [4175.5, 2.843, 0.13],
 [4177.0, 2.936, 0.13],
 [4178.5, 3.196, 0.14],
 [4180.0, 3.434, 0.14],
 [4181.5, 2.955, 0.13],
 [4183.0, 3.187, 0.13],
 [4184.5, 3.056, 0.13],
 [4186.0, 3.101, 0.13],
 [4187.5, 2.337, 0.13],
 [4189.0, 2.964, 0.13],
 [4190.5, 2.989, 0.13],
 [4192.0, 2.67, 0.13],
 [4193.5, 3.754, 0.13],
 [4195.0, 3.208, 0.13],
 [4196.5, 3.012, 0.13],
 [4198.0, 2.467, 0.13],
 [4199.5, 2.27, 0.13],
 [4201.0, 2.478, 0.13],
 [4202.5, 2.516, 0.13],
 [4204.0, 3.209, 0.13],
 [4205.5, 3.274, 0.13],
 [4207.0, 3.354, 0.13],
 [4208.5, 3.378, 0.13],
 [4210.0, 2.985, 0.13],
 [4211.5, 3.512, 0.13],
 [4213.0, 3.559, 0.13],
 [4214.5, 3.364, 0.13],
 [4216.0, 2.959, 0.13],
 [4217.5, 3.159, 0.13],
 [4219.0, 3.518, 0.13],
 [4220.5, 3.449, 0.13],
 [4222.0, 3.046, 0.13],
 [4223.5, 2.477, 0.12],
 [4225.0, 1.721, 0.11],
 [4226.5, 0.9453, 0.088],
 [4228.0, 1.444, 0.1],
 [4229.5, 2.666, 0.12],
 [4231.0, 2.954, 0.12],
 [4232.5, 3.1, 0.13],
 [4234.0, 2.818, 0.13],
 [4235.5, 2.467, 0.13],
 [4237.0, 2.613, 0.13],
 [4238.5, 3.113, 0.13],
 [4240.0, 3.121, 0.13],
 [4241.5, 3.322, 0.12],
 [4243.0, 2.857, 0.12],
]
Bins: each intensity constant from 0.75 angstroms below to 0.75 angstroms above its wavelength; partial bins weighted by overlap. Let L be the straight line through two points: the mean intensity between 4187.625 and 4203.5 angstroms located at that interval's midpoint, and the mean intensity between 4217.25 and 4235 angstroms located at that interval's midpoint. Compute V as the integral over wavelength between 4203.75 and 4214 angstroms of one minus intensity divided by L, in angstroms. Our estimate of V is -2.3 angstroms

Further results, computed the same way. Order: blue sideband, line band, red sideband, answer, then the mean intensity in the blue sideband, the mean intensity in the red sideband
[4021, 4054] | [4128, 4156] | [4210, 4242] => -1.2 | 2.77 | 2.82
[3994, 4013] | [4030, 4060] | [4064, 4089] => 1.0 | 2.75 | 2.87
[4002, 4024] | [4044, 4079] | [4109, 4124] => 4.6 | 2.86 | 3.18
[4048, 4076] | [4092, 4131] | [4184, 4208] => -4.5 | 2.73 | 2.92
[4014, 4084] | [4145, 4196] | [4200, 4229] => -4.5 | 2.77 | 2.85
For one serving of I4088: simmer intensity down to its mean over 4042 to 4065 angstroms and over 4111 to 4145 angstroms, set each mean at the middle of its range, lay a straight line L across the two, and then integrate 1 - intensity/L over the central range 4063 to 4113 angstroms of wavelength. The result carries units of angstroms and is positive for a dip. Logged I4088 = -2.8 angstroms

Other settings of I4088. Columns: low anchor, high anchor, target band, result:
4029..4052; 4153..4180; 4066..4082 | 0.2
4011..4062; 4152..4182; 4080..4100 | -2.6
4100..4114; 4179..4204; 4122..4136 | -0.5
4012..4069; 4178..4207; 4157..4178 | -1.3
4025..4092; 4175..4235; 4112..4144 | -2.1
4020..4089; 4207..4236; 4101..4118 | -1.6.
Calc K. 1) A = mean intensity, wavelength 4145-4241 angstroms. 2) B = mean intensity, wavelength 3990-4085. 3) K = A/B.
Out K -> 1.1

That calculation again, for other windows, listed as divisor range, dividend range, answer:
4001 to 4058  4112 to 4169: 1.10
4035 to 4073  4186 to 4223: 1.13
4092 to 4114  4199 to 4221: 1.03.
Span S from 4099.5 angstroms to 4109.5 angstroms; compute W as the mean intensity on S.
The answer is 2.9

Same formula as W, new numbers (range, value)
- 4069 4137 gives 3.06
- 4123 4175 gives 3.03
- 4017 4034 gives 2.75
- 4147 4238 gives 2.96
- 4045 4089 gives 2.78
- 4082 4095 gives 3.43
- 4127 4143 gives 2.95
